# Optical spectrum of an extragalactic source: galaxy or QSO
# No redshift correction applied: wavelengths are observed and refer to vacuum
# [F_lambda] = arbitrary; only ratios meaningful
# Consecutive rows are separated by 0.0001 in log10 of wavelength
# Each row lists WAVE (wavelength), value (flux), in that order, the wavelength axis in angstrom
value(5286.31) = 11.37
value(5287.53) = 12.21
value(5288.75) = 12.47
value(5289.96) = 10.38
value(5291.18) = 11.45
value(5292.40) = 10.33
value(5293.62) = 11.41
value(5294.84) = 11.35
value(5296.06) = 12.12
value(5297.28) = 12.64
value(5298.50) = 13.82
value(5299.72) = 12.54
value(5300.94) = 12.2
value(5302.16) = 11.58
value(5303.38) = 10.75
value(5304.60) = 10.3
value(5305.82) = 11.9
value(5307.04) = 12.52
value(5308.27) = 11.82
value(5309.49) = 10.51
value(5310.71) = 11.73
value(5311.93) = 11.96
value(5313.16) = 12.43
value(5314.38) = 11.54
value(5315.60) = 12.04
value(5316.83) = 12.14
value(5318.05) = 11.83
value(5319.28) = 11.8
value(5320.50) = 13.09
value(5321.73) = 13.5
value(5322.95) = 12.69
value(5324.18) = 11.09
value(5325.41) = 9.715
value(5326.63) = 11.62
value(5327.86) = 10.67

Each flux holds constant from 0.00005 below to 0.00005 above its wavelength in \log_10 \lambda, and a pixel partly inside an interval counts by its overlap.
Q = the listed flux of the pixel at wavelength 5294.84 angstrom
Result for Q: 11.35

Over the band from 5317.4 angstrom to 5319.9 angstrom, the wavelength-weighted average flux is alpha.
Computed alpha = 11.8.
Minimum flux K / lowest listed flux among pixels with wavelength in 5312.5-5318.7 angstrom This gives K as 11.54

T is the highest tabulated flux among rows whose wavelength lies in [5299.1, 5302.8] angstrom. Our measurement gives 12.54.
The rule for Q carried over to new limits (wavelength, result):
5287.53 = 12.21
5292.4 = 10.33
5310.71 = 11.73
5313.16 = 12.43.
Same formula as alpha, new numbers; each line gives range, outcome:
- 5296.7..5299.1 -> 13.2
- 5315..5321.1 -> 12.2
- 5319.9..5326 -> 12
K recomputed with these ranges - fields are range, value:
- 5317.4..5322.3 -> 11.8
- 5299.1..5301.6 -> 12.2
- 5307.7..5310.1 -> 10.51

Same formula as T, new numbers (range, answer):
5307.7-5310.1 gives 11.82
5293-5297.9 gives 12.64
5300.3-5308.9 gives 12.52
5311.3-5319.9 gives 12.43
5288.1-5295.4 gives 12.47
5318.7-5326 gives 13.5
